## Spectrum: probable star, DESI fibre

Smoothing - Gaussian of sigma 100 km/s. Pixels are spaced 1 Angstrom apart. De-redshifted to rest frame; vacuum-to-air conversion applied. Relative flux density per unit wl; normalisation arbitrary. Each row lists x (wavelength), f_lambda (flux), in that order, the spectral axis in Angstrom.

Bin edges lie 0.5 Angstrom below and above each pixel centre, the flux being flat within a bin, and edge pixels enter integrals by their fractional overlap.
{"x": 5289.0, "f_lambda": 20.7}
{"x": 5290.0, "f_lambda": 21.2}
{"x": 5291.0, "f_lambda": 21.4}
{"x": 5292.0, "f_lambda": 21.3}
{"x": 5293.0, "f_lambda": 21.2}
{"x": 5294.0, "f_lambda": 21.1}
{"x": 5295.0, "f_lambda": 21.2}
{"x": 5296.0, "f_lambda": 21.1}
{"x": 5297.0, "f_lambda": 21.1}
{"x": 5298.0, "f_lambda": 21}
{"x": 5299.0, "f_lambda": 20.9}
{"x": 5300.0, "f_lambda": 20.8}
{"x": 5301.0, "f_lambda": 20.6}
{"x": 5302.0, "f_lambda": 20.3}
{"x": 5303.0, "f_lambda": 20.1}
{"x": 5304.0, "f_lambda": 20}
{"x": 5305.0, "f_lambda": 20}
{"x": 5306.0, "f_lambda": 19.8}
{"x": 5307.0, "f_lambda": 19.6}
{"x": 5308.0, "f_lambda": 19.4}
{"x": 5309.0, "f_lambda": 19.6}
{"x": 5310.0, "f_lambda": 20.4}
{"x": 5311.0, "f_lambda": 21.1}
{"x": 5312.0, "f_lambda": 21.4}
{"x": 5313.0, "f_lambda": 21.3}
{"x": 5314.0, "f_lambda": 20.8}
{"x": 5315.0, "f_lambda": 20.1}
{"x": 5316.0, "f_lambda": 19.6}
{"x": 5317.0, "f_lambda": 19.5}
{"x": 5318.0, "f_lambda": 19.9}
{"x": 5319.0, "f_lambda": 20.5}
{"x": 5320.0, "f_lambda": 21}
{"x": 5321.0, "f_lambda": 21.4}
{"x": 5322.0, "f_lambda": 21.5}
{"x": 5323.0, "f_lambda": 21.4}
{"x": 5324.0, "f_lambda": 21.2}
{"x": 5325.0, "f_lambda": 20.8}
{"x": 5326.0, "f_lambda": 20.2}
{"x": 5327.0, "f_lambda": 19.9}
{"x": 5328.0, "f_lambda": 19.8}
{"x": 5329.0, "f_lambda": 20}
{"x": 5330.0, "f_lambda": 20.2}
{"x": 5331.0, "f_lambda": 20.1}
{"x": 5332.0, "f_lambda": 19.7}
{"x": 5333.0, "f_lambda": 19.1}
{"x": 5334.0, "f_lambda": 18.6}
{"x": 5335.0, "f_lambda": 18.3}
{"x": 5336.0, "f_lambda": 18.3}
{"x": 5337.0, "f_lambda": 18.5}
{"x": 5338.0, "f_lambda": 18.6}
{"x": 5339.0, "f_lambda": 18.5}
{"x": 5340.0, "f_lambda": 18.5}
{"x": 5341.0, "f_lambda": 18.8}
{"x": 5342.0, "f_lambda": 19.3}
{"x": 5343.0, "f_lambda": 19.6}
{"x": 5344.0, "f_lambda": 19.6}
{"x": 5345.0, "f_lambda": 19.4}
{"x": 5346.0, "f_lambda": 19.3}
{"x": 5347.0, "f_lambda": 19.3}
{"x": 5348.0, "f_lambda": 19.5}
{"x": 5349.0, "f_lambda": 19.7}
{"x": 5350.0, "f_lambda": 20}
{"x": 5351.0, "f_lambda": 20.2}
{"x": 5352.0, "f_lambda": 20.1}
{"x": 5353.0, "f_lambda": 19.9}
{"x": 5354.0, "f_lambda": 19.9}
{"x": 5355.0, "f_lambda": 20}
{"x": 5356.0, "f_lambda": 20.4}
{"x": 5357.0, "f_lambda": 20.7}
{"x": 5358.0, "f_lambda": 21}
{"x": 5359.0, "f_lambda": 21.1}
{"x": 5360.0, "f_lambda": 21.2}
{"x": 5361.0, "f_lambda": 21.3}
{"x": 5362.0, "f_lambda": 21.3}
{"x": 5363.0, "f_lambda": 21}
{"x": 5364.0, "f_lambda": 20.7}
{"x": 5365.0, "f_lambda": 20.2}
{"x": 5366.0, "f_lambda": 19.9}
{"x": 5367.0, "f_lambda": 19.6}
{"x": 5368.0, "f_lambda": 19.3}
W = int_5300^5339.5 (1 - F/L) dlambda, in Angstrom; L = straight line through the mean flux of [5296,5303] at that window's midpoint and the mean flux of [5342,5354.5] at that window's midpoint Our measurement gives 0.5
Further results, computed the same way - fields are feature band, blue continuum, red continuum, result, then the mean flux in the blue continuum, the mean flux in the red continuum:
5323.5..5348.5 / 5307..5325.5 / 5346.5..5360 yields 1.2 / 20.6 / 20.2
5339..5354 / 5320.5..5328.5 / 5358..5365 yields 1.0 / 20.8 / 21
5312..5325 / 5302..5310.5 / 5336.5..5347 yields -0.7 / 19.9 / 19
